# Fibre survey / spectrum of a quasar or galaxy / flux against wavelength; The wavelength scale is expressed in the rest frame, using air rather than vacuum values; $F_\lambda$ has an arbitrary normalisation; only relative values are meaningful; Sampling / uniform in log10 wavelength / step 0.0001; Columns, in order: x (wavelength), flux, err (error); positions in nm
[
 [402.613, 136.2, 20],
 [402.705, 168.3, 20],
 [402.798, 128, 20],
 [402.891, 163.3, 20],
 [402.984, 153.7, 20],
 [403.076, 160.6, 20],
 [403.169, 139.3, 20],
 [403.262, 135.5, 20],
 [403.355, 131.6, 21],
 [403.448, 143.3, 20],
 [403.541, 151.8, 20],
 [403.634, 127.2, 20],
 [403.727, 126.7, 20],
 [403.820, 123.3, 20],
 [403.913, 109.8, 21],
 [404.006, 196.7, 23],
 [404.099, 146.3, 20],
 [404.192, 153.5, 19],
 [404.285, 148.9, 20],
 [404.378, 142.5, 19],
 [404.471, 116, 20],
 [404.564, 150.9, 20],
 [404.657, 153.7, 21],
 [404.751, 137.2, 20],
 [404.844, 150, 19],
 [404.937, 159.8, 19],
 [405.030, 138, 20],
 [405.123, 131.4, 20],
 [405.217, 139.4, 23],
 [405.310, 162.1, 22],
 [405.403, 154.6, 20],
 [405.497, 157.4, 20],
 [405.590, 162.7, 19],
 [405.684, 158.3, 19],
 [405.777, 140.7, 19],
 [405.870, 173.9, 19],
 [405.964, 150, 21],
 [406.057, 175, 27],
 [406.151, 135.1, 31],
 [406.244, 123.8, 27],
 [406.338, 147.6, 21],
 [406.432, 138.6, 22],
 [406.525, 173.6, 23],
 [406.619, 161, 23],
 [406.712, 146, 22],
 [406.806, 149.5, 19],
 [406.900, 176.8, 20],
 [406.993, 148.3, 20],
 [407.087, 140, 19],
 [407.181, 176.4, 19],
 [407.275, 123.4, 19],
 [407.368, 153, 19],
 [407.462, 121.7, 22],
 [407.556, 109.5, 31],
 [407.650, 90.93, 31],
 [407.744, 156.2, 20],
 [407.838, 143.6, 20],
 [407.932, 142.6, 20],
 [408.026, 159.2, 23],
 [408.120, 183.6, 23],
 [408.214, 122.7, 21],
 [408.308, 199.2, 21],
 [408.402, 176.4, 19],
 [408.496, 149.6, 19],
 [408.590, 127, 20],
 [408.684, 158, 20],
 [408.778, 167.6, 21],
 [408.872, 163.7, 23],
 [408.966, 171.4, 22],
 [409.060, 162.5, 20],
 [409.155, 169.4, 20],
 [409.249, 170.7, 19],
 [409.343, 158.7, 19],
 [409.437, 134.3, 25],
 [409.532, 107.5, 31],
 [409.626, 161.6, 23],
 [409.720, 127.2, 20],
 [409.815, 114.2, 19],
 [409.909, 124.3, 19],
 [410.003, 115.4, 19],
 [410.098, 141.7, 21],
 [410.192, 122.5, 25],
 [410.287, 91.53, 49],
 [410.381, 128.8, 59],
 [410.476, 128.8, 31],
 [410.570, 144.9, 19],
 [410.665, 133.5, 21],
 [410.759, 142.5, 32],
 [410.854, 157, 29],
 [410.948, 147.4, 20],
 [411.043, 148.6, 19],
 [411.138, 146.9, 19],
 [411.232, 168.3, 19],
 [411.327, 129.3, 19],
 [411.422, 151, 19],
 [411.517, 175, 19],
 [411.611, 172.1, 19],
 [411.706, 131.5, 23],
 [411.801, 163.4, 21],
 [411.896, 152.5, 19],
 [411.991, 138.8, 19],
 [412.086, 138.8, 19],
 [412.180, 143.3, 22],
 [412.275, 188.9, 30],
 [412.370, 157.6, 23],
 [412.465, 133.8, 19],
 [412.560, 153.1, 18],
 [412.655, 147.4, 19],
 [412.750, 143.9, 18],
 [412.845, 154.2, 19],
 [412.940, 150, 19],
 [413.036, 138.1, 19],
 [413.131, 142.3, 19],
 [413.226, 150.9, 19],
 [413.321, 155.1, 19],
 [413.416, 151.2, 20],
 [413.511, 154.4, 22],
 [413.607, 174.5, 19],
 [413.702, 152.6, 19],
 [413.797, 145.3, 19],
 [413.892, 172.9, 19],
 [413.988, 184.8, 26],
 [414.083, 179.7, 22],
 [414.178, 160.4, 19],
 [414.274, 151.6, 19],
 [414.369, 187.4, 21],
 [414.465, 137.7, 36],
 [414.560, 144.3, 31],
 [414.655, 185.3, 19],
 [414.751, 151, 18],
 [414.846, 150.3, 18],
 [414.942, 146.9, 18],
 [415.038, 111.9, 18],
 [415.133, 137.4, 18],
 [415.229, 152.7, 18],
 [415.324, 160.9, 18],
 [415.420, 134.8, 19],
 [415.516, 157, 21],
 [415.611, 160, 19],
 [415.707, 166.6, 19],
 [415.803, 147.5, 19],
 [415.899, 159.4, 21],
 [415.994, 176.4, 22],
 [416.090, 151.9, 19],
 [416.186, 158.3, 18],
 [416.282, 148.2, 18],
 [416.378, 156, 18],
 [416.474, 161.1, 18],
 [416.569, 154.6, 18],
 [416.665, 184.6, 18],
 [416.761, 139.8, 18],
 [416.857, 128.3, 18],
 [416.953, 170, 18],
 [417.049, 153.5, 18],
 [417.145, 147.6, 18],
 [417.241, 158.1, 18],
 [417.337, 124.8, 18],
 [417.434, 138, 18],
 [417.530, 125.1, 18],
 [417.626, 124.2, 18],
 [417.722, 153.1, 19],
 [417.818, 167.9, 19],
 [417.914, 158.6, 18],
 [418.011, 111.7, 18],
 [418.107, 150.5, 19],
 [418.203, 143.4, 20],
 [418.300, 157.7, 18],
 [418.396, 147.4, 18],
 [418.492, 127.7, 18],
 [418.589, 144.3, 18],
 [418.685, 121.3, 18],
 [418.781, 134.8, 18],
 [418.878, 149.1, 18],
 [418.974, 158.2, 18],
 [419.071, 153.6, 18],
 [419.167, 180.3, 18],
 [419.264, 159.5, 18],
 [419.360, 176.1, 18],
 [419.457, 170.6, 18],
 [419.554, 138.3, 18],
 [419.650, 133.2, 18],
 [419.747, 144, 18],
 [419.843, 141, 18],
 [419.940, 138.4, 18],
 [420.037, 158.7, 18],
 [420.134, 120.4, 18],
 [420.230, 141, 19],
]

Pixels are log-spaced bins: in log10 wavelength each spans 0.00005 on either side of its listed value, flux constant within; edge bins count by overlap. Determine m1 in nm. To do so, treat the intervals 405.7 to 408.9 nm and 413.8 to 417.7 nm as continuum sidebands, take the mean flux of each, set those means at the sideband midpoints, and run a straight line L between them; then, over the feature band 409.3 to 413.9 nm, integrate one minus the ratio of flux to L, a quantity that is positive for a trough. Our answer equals 0.21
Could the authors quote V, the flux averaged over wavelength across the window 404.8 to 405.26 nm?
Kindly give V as 144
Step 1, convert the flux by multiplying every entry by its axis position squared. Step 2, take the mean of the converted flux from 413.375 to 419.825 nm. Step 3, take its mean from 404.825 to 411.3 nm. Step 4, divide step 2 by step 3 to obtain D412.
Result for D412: 1.08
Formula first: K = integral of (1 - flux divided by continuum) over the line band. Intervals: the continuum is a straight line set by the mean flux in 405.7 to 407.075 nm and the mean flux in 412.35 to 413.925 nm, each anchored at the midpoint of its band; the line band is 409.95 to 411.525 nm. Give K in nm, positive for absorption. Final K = 0.14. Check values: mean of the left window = 153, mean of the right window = 151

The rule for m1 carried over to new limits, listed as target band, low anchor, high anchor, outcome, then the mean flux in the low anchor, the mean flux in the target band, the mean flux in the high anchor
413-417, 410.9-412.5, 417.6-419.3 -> -0.156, 152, 156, 147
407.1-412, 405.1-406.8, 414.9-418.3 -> 0.184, 152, 145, 149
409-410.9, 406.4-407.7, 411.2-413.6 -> 0.139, 144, 137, 152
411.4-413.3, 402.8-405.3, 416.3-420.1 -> -0.067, 143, 151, 148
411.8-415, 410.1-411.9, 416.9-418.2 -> -0.245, 144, 155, 145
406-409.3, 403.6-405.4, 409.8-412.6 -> -0.198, 143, 152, 143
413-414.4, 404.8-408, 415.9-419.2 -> -0.109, 147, 160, 149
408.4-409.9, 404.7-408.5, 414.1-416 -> 0.012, 150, 150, 154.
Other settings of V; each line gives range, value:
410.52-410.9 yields 144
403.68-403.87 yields 125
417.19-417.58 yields 136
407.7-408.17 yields 157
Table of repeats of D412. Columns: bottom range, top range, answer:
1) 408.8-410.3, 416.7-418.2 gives 1.06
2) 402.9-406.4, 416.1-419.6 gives 1.09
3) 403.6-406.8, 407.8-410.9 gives 1.01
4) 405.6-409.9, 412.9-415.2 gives 1.07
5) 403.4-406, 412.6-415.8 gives 1.10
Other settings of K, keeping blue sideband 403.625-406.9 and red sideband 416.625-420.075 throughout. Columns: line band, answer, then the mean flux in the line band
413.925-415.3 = -0.08 nm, 156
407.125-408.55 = 0.01 nm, 147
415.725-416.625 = -0.06 nm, 158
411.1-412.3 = -0.04 nm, 153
